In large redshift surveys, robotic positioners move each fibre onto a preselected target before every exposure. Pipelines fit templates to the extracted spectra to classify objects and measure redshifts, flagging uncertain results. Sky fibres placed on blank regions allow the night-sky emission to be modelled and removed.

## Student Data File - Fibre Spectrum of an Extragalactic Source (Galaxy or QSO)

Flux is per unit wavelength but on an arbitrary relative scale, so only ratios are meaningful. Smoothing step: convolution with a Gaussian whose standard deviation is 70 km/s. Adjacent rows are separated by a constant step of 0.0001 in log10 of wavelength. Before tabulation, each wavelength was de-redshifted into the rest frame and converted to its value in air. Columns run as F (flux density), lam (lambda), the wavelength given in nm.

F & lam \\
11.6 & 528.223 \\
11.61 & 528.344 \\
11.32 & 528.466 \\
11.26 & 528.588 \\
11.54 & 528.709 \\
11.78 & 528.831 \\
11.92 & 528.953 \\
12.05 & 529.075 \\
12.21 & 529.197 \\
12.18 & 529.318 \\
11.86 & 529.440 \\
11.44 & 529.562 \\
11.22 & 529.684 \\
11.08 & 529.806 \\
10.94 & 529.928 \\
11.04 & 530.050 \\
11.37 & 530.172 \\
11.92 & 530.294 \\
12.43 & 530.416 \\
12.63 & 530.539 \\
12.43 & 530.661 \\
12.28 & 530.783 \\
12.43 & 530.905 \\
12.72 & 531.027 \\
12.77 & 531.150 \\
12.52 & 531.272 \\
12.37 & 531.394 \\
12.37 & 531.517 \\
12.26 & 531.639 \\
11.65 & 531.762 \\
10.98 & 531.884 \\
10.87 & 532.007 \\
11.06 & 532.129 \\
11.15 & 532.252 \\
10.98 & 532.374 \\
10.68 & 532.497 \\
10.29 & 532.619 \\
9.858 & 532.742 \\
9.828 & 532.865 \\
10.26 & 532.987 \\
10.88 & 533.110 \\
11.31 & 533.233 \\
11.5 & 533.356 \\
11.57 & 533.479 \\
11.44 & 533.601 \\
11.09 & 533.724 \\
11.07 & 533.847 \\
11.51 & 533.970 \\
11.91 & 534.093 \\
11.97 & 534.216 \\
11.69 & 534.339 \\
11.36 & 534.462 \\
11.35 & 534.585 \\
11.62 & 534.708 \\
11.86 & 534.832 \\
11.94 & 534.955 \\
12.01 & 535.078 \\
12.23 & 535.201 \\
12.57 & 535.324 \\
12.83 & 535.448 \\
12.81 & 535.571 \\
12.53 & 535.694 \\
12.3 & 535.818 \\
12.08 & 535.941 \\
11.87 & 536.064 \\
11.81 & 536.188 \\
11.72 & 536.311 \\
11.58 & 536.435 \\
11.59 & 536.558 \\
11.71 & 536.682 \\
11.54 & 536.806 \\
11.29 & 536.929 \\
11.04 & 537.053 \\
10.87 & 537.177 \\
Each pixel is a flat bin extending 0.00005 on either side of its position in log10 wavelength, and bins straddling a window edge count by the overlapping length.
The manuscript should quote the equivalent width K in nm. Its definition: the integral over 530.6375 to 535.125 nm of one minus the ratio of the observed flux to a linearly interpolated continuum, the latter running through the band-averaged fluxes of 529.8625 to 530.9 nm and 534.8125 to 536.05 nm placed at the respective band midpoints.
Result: 0.23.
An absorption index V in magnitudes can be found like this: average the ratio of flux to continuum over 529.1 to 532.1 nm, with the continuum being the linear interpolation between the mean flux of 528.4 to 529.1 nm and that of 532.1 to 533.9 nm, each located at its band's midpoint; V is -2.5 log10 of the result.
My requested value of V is -0.06 mag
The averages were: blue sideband 11.6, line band 11.9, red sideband 10.9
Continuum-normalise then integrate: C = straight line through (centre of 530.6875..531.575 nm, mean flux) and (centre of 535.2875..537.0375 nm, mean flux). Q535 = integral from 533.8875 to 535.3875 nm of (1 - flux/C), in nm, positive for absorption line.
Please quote 0.04 nm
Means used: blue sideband 12.5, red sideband 12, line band 11.8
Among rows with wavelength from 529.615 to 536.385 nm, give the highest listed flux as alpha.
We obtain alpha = 12.83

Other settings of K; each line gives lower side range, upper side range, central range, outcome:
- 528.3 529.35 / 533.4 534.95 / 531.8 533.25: 0.117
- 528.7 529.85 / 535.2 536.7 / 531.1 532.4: 0.016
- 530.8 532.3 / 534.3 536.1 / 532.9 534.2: 0.083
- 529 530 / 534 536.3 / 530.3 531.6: -0.082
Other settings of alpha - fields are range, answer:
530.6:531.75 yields 12.77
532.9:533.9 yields 11.57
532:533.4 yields 11.5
